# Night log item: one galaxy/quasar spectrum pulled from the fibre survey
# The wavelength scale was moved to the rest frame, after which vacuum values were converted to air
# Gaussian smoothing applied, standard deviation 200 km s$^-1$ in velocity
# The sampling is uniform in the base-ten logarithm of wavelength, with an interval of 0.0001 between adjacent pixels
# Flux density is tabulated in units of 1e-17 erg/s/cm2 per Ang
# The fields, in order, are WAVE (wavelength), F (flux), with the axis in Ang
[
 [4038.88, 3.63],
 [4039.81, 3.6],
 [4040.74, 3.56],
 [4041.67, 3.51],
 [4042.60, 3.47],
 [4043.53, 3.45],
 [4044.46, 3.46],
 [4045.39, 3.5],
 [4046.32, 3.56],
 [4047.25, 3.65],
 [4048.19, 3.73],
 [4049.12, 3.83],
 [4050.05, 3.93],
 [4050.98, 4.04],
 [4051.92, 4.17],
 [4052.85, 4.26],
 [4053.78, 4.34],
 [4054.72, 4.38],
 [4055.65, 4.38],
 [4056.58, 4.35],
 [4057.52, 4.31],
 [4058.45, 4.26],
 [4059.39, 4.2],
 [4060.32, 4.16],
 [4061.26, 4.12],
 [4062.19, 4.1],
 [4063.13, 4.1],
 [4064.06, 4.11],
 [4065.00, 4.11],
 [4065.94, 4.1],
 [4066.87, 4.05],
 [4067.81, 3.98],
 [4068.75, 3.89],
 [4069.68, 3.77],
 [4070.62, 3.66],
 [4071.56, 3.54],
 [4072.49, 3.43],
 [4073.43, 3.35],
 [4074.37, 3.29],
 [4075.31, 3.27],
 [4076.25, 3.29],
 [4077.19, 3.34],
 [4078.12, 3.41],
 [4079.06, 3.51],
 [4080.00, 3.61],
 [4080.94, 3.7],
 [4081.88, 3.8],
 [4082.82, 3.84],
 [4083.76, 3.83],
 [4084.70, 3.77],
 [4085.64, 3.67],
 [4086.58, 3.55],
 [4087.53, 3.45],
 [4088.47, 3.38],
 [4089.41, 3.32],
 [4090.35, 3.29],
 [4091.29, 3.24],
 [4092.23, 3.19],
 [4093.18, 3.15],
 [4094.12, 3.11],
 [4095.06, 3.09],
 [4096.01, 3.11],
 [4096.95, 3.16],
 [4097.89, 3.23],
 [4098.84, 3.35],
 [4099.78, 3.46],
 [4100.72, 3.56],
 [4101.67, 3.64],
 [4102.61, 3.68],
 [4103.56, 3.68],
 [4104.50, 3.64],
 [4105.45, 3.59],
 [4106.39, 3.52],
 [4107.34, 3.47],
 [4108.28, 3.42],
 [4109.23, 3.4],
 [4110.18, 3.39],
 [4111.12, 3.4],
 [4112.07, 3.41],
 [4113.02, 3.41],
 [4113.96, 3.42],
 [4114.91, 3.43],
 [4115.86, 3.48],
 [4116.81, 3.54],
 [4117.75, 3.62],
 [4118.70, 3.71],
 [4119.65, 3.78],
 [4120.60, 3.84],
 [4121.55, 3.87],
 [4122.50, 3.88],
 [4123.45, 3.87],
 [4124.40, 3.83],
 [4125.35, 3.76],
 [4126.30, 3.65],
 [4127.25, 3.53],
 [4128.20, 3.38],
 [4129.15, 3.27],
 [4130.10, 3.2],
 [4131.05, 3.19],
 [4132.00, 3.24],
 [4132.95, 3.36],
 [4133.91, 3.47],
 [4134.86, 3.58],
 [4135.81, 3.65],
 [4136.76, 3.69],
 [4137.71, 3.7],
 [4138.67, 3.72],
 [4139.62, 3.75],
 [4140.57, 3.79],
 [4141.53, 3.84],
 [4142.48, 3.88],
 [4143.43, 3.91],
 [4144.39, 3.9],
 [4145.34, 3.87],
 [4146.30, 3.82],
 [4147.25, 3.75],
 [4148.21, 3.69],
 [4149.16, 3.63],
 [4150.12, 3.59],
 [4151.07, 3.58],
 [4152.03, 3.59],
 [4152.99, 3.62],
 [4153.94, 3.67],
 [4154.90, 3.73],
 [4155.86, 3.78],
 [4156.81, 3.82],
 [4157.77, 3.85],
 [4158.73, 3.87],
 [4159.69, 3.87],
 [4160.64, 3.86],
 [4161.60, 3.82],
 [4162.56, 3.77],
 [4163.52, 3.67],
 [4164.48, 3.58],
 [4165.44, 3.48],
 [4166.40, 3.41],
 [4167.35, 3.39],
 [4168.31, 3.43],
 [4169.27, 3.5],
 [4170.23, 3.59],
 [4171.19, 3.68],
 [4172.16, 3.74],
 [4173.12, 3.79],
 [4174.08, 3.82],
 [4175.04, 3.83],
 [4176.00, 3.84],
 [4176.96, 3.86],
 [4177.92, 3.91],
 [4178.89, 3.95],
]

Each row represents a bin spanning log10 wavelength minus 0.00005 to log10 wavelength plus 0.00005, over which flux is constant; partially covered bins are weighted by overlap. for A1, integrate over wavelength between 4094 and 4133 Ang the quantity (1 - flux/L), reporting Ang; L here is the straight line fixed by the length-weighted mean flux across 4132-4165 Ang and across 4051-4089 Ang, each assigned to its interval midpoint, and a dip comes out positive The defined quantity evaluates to 2.9 Ang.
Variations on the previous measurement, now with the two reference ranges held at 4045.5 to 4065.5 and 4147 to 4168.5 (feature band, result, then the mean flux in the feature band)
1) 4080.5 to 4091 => 0.99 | 3.59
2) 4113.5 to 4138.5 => 1.49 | 3.58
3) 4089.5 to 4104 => 2.19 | 3.33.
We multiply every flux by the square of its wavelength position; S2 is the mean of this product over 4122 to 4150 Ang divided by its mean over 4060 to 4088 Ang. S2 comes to 1.01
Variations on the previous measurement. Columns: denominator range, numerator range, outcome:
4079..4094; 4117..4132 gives 1.05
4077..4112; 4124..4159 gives 1.08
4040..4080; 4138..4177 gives 1.02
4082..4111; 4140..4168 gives 1.11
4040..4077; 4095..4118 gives 0.92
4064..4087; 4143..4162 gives 1.06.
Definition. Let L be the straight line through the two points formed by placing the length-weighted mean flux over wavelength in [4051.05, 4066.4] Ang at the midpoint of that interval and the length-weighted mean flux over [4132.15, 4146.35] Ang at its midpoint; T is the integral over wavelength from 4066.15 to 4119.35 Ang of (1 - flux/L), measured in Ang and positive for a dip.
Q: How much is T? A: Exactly 6.7 Ang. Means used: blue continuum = 4.21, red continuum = 3.71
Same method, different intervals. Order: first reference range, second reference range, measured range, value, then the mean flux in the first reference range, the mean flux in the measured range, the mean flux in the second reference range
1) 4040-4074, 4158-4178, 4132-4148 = 0.2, 3.91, 3.71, 3.7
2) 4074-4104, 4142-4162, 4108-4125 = -0.1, 3.44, 3.6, 3.77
